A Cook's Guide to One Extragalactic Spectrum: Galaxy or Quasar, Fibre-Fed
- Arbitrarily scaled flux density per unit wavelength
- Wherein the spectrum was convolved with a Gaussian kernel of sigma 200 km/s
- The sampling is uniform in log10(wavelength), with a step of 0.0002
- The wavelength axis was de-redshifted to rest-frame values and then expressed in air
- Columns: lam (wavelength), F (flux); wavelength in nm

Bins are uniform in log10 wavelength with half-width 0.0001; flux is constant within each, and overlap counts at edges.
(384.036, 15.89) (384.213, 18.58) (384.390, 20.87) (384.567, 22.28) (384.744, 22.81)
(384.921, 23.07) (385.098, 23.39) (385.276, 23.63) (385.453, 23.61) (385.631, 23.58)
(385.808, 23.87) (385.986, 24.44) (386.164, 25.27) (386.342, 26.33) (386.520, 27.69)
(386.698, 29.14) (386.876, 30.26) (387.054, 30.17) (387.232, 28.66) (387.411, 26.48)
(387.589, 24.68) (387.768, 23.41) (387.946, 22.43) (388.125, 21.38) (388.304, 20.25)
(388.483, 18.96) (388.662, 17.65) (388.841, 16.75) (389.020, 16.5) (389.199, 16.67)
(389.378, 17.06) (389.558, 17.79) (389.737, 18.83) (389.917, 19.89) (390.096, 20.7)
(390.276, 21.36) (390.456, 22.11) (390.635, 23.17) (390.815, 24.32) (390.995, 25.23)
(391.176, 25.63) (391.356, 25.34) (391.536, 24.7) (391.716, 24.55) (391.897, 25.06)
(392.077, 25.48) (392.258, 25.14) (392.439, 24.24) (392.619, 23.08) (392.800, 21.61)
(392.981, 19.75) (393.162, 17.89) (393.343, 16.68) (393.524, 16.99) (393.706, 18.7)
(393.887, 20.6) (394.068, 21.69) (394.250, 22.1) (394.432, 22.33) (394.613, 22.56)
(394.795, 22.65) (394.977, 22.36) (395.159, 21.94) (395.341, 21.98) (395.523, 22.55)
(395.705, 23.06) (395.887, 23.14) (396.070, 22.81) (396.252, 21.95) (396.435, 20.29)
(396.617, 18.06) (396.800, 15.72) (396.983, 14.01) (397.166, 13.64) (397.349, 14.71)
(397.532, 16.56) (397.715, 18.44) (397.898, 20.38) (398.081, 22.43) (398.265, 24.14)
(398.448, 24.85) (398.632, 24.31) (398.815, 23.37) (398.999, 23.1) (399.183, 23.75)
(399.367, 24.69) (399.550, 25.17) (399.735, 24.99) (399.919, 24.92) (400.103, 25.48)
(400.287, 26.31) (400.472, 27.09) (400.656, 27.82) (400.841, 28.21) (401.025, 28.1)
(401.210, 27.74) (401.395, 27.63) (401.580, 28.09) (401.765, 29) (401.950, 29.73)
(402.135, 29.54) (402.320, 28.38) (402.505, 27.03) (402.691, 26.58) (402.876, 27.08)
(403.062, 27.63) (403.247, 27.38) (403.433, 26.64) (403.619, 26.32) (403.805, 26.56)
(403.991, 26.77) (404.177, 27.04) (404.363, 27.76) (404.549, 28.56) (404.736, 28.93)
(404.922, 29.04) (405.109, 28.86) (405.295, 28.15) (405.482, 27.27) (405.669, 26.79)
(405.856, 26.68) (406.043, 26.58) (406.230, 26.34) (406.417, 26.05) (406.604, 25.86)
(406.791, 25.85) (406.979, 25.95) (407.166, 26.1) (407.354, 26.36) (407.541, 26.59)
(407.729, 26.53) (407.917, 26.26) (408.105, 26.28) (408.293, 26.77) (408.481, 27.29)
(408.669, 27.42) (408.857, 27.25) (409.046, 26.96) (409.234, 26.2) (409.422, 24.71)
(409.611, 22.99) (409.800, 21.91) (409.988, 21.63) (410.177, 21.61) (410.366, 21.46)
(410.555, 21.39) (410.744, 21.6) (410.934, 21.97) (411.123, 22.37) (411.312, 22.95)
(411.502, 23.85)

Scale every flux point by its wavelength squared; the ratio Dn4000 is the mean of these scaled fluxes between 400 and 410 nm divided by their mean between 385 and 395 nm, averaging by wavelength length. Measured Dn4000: 1.29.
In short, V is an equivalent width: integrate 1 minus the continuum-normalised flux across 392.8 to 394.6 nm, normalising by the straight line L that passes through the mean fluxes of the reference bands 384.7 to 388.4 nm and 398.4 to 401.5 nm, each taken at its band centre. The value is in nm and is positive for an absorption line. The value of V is 0.39 nm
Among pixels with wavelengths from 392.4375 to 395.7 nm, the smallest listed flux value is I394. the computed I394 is 16.68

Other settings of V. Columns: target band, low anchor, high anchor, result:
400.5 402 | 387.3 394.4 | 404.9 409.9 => -0.22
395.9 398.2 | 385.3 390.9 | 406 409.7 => 0.55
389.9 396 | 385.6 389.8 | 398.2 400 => 0.31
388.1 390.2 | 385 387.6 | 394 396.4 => 0.54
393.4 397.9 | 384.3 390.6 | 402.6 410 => 0.81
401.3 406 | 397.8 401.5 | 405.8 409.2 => -0.34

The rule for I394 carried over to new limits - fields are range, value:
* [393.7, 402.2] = 13.64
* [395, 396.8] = 15.72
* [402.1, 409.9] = 21.91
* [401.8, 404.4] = 26.32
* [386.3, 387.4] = 26.33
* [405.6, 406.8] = 25.85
